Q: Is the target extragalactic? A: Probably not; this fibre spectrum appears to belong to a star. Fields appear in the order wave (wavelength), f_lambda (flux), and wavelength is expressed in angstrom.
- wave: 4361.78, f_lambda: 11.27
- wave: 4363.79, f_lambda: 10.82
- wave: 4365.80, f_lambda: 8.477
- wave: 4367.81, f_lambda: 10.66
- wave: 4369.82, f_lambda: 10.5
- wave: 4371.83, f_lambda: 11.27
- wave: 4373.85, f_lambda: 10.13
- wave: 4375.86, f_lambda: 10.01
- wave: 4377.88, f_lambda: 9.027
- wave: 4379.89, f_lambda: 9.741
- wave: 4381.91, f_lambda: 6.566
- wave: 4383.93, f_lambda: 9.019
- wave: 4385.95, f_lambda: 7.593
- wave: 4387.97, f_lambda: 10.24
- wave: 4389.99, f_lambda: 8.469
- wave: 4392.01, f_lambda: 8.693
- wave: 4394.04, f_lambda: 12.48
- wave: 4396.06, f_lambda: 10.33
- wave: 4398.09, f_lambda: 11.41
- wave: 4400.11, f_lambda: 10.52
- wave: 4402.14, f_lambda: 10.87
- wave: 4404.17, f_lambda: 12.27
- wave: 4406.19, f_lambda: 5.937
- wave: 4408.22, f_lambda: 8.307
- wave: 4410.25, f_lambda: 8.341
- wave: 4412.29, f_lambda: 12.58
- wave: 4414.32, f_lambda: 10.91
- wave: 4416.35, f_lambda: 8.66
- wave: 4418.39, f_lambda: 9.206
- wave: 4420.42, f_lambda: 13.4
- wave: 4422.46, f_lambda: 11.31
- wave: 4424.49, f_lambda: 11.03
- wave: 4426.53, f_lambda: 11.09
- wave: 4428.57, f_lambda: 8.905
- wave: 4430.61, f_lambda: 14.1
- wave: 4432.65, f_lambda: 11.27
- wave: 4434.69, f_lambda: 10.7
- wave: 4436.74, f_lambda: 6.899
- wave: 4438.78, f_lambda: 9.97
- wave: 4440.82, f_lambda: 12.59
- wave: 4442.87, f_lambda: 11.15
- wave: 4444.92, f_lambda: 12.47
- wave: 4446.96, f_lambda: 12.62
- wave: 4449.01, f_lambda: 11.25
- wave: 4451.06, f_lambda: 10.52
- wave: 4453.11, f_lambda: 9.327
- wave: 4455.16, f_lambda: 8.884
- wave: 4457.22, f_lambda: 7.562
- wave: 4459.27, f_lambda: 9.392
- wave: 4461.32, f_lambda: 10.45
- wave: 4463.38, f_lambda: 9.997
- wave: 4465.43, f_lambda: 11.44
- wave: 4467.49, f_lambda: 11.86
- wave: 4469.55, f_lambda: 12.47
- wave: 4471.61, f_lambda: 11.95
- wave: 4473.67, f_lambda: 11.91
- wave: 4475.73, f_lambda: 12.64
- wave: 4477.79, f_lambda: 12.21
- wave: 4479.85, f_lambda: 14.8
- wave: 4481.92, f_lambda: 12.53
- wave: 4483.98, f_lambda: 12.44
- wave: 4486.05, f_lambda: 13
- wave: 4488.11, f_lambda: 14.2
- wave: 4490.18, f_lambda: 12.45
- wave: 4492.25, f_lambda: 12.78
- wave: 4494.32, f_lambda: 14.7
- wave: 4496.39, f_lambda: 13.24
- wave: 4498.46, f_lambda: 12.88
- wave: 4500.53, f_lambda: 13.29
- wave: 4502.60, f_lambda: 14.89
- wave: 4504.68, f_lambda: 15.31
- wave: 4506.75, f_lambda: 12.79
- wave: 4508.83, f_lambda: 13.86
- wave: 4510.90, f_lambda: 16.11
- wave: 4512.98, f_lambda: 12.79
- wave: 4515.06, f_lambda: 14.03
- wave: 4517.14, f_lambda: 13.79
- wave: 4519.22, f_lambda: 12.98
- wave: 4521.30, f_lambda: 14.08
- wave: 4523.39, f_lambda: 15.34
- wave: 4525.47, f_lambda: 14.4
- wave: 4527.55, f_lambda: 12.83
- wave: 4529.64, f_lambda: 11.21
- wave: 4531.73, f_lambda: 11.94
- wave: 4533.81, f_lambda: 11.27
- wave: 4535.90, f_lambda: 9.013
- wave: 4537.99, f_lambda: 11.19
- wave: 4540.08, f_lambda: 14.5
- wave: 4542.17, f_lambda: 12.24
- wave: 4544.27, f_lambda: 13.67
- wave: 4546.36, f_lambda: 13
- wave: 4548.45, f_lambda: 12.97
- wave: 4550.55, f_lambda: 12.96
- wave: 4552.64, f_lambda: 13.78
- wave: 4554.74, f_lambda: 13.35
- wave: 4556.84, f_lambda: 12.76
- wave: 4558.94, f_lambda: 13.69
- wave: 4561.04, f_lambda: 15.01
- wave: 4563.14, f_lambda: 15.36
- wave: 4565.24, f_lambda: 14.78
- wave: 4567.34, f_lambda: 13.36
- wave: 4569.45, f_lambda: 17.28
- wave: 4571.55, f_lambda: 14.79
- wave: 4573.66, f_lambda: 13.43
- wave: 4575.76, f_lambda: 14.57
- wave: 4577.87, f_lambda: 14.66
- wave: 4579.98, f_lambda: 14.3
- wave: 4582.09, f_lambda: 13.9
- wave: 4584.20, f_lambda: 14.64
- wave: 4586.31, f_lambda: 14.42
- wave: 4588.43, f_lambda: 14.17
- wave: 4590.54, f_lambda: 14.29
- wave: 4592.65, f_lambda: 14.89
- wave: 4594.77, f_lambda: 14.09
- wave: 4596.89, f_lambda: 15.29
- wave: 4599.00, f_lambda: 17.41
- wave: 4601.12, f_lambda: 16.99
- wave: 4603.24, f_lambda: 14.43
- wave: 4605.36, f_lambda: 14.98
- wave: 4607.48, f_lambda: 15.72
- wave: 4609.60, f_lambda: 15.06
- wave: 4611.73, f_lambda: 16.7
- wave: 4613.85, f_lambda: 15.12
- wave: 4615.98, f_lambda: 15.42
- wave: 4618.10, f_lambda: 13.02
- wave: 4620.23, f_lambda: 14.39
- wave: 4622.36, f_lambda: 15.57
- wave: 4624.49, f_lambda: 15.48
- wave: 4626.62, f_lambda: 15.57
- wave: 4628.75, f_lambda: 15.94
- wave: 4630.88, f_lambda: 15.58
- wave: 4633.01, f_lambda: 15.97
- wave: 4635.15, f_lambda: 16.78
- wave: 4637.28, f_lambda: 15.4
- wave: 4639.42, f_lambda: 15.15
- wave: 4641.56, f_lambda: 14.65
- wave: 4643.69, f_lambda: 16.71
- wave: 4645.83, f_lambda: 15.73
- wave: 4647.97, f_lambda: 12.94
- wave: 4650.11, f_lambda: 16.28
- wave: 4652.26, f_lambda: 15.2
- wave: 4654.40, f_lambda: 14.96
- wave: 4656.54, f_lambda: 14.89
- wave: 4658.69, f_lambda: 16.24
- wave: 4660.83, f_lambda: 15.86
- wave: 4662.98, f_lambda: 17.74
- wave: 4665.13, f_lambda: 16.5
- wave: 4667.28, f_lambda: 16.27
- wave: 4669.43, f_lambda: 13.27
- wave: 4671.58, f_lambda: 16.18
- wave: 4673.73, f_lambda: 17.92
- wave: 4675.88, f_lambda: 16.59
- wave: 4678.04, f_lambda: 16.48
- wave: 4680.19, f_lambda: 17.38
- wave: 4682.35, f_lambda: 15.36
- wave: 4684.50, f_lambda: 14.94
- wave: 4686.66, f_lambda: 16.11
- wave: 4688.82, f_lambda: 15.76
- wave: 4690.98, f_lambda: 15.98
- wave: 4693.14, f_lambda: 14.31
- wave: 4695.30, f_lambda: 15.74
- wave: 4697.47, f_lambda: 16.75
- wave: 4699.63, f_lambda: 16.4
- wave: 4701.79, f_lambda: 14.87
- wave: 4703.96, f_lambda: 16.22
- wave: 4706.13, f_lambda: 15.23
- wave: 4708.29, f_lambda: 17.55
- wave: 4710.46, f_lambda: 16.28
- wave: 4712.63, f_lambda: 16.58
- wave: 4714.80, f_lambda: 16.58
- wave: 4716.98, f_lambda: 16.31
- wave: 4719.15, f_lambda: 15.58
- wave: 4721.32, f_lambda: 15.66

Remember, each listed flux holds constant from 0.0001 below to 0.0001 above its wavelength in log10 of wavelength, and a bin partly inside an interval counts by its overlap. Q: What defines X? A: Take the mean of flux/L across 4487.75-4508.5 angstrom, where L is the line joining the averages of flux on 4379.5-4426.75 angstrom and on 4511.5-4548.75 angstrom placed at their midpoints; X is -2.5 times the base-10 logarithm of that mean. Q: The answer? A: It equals -0.13 mag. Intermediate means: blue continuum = 9.94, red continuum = 12.9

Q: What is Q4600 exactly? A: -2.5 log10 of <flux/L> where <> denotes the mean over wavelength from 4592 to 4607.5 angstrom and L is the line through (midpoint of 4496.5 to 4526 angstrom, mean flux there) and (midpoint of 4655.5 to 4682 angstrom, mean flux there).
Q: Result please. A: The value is -0.014 mag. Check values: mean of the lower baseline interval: 14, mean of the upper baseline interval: 16.3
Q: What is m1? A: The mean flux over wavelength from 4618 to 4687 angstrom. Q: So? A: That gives 15.7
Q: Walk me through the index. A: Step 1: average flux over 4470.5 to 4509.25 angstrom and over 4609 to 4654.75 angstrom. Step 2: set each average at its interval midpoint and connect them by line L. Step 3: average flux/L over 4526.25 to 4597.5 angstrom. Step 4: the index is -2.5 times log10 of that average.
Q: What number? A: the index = 0.054 mag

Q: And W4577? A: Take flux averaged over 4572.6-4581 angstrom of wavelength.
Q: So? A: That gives 14.2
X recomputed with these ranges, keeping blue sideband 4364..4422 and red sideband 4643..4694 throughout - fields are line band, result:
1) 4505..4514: -0.13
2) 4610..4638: -0.04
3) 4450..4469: 0.13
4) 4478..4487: -0.11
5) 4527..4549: 0.08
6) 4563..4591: -0.05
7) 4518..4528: -0.11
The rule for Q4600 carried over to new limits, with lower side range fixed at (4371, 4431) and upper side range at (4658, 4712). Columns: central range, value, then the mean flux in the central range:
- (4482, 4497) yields -0.11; 13.2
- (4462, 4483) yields -0.05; 12.2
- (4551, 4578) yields -0.06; 14.3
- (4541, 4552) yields 0.01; 13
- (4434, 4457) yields 0.05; 10.5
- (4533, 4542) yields 0.12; 11.6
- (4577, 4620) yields -0.05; 15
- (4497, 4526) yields -0.13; 14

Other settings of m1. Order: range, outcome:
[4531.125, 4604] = 14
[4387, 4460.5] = 10.4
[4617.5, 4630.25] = 15.1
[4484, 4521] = 13.7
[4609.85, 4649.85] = 15.4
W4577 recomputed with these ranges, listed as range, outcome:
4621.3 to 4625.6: 15.5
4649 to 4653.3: 15.7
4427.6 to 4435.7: 11.3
